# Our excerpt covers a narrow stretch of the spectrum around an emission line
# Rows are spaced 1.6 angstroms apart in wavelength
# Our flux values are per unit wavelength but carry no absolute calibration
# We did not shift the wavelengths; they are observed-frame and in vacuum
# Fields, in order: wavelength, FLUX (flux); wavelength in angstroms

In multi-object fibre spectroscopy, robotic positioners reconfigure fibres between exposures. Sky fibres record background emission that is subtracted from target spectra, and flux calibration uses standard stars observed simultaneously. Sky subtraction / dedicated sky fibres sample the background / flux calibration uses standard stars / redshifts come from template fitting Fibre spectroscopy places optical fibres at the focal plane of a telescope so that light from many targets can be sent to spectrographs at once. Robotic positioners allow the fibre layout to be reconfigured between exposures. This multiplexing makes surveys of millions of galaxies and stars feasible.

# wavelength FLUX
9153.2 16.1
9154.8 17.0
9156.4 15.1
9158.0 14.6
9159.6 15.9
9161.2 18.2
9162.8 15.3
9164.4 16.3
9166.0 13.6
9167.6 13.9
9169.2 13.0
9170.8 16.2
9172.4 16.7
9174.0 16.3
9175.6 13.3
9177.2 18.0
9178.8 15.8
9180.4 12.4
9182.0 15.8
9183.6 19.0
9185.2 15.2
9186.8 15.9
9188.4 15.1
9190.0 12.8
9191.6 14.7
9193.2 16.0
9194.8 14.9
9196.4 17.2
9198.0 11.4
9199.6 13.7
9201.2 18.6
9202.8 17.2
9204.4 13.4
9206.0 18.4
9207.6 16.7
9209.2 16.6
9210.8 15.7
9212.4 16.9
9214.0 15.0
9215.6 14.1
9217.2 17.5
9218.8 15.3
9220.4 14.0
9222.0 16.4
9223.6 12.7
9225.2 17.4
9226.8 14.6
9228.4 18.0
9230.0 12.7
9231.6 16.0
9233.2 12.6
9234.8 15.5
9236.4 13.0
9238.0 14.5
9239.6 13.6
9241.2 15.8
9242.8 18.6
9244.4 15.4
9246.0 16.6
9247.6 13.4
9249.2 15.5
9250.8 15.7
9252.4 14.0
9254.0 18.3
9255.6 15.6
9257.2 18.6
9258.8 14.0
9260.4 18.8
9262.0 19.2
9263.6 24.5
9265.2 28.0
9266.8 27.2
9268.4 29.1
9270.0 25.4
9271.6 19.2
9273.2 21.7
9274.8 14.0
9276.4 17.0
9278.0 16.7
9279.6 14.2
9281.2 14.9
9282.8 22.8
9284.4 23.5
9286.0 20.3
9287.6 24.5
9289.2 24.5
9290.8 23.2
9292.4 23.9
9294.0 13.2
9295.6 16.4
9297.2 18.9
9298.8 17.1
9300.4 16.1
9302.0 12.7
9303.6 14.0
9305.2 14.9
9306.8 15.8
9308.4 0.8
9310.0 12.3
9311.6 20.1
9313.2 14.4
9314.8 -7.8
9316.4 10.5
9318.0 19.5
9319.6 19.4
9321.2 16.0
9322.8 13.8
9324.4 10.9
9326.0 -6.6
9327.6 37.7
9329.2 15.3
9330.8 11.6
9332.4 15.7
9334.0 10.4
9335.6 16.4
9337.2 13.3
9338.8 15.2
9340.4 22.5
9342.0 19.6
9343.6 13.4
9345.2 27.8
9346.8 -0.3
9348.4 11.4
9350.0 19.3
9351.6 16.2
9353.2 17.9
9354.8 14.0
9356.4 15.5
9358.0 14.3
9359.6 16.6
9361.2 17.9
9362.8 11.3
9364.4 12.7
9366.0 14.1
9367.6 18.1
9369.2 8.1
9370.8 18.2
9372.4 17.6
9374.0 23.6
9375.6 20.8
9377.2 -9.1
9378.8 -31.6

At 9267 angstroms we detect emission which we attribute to [S II] 6716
